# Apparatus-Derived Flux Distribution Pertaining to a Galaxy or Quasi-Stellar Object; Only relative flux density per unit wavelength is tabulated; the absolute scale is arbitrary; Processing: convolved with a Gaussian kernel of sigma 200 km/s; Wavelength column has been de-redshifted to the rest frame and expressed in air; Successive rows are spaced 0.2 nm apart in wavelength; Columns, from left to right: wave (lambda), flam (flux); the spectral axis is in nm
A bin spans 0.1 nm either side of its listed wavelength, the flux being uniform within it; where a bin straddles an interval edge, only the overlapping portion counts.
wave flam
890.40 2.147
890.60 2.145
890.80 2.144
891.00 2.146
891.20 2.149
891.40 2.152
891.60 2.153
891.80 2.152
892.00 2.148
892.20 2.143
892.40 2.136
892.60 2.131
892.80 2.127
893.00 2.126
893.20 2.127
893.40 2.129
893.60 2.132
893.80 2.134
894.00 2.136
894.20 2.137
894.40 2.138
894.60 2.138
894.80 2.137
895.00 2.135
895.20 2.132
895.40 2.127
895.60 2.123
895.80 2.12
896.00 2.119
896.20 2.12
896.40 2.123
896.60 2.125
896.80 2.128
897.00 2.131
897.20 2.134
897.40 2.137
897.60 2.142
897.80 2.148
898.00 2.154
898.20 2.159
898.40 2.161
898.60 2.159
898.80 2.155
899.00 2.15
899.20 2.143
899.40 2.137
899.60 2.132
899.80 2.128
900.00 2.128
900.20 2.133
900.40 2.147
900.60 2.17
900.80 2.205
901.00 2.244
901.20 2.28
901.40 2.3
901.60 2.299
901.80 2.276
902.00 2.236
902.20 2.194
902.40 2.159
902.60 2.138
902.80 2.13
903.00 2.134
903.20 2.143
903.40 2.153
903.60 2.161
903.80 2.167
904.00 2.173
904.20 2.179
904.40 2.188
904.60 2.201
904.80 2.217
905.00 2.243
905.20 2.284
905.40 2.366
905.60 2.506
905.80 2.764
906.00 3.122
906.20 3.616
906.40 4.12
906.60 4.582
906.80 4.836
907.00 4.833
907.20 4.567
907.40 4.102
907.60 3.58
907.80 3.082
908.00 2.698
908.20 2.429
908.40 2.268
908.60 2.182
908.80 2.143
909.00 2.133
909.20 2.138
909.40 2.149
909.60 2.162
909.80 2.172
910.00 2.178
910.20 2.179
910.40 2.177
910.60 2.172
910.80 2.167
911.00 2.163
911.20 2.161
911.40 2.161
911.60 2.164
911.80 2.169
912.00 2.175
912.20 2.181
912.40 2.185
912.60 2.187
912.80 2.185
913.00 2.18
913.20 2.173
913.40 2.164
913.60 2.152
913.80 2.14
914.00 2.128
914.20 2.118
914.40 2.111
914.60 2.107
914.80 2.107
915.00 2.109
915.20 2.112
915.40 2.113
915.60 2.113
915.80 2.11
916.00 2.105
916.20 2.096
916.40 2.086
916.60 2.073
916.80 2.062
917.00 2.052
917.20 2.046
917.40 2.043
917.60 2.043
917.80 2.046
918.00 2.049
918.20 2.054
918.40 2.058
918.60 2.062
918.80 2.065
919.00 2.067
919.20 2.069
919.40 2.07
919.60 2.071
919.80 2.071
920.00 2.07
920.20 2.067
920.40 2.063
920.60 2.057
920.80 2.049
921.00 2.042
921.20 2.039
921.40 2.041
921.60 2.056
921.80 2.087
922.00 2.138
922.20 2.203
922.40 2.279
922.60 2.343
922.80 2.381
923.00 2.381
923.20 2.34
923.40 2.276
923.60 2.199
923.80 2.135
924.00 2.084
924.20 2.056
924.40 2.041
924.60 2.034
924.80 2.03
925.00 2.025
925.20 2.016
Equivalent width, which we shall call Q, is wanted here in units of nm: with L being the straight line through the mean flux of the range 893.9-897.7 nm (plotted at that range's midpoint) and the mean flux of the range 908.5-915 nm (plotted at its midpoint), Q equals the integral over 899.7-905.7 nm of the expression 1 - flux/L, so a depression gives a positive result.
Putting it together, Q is -0.19 nm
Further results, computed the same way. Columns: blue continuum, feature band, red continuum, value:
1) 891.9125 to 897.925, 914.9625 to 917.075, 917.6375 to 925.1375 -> 0.023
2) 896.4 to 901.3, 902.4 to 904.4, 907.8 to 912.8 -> 0.024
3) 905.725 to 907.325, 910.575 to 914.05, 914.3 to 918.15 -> 0.853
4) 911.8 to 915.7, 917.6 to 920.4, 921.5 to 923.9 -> 0.172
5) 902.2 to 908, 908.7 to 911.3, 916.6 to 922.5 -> 0.437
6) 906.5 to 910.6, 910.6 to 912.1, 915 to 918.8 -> 0.265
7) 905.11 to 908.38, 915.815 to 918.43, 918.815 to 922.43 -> 0.387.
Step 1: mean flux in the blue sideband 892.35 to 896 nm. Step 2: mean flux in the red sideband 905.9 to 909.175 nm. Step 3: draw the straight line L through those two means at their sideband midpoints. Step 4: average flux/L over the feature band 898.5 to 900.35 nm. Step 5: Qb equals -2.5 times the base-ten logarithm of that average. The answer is 0.217 mag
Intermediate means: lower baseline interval 2.13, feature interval 2.14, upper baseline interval 3.36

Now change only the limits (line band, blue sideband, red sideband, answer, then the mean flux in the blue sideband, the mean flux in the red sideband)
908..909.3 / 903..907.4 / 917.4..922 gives 0.21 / 2.93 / 2.06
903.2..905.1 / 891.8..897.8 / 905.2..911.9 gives 0.18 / 2.13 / 2.79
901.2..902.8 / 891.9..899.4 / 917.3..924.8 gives -0.05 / 2.14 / 2.11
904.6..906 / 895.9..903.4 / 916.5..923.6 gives -0.13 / 2.16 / 2.11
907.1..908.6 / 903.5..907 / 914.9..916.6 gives -0.18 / 2.87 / 2.1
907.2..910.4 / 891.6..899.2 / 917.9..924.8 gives -0.20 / 2.14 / 2.12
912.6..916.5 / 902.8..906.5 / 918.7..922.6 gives 0.05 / 2.48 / 2.09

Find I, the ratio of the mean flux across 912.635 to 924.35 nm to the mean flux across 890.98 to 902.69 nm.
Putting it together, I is 1.0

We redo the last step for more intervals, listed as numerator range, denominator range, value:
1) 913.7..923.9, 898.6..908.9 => 0.82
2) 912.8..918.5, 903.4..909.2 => 0.73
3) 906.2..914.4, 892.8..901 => 1.22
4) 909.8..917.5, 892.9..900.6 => 1.00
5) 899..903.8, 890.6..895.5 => 1.02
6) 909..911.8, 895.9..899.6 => 1.01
